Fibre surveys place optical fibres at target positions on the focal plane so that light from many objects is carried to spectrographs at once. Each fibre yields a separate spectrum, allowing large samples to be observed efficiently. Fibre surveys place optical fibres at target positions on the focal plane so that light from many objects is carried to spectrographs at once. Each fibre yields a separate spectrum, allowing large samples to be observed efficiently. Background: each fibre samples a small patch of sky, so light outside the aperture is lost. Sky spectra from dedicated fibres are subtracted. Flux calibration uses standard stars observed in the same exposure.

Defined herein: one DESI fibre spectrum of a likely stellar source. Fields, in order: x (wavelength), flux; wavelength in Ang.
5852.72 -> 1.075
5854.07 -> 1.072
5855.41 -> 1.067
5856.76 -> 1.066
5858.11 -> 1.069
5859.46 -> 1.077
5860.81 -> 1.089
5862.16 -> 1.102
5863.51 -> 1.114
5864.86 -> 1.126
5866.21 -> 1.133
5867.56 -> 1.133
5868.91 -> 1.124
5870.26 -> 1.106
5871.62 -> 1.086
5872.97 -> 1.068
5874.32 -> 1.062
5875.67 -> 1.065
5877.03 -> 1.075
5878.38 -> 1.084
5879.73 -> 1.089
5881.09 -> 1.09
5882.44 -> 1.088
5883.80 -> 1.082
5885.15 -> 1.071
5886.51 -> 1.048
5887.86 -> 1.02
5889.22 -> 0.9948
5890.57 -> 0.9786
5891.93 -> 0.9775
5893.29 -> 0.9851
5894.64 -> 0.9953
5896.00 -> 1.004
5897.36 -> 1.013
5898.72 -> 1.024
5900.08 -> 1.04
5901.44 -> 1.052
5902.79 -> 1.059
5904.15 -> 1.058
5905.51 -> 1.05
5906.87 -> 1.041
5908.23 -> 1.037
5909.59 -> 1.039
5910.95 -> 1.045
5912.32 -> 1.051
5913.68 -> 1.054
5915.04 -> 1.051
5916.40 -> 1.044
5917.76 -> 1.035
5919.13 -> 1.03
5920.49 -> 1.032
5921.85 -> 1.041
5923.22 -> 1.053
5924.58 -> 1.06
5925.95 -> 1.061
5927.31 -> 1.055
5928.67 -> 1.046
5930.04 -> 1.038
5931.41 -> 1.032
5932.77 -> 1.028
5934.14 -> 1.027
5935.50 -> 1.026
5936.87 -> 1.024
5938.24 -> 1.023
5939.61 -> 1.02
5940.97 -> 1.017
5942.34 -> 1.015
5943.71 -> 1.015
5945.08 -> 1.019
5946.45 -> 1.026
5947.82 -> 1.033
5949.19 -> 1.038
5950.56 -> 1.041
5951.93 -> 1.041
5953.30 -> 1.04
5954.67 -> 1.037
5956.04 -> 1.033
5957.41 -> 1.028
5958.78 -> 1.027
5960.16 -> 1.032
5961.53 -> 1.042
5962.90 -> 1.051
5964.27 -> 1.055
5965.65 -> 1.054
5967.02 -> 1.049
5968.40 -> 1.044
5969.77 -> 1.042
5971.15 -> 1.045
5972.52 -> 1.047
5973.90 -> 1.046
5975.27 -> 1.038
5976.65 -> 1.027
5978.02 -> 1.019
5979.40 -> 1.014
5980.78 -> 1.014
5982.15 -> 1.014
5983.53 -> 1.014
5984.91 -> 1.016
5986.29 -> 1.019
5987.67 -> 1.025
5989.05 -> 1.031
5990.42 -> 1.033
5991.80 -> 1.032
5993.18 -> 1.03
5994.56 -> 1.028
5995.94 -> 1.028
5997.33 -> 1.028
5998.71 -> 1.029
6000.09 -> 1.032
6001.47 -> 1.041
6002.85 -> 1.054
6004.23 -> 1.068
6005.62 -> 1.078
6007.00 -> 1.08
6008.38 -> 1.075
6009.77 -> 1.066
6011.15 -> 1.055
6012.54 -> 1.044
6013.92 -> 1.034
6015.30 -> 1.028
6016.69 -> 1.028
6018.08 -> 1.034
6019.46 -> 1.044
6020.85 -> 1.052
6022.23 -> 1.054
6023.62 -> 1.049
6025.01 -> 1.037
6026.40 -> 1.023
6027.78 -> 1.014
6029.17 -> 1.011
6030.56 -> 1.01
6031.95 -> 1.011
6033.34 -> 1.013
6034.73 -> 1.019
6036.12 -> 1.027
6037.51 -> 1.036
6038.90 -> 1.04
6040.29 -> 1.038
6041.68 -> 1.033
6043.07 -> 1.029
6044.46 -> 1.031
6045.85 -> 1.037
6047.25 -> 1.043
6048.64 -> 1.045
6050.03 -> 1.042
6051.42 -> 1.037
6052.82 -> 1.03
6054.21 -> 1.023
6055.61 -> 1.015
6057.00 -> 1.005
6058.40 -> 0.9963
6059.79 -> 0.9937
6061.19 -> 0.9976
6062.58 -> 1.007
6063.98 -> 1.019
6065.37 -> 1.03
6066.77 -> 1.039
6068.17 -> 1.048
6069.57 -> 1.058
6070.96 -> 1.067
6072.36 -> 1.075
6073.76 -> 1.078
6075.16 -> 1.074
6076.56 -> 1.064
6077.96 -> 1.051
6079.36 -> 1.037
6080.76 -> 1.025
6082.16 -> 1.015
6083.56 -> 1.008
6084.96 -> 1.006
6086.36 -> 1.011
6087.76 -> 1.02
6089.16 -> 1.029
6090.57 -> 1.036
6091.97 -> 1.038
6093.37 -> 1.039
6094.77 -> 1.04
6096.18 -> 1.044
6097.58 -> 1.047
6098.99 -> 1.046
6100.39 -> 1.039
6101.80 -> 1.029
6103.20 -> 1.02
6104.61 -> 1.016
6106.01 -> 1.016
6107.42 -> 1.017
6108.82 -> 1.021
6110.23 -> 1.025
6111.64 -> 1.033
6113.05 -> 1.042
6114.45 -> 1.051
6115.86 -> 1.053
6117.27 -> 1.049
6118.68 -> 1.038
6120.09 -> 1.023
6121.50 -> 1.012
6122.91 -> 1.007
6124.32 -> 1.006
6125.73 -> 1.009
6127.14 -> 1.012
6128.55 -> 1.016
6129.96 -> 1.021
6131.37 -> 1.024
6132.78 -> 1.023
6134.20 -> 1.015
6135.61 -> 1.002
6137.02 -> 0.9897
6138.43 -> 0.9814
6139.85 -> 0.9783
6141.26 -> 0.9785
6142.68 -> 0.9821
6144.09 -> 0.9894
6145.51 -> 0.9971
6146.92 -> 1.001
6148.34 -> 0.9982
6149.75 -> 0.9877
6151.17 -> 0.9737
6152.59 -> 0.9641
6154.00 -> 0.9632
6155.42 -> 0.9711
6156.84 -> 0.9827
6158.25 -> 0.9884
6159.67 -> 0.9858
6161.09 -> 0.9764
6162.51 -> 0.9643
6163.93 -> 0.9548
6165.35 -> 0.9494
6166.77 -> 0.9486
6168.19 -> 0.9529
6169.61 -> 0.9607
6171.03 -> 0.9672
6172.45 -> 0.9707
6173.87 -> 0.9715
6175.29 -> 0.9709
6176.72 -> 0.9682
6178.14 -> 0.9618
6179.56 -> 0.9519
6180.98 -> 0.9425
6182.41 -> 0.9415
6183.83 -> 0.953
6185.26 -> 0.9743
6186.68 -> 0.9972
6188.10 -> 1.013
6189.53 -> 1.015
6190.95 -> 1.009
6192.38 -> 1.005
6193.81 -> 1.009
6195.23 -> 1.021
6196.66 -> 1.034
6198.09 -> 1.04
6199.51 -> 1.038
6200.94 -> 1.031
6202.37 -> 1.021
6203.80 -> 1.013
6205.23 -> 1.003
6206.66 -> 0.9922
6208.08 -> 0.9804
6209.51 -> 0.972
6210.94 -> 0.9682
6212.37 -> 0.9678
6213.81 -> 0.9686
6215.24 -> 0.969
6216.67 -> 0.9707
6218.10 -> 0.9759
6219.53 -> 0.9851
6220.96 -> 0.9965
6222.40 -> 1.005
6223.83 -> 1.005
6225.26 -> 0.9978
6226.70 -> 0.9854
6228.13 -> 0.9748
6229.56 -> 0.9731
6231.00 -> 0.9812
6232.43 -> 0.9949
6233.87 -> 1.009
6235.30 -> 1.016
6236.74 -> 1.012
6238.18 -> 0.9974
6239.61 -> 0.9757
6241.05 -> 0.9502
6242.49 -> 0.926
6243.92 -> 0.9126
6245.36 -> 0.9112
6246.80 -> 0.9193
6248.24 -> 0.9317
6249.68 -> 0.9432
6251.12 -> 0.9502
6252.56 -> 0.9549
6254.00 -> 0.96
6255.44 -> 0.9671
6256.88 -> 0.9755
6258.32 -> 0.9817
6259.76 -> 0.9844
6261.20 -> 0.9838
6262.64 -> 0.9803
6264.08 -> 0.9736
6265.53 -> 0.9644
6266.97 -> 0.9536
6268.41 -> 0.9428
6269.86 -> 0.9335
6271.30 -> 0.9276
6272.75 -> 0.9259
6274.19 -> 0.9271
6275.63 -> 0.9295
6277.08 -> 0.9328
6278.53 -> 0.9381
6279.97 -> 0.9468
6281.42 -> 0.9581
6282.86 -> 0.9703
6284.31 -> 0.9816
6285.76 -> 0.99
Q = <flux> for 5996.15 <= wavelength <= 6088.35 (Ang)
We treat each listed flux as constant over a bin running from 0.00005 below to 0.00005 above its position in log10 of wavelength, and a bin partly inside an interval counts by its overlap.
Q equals 1.04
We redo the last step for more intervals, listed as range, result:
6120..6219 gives 0.988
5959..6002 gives 1.03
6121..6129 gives 1.01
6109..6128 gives 1.03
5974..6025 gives 1.04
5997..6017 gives 1.05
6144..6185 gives 0.969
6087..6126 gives 1.03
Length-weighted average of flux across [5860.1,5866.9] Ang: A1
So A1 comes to 1.11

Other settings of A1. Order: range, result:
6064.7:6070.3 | 1.04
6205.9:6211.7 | 0.98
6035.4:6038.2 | 1.03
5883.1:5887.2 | 1.07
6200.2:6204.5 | 1.02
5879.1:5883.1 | 1.09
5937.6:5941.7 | 1.02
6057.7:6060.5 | 0.994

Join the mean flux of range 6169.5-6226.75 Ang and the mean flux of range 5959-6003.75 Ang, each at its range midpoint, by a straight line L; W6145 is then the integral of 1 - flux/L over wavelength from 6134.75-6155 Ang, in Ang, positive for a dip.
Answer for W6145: 0.3 Ang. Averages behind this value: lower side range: 1.03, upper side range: 0.989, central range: 0.985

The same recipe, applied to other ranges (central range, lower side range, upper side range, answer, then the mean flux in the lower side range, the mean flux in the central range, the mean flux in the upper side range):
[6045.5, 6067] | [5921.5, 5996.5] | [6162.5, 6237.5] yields -0.2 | 1.03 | 1.02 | 0.986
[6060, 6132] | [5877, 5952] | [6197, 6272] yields -2.1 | 1.04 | 1.03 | 0.976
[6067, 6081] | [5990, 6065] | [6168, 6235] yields -0.5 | 1.03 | 1.06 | 0.988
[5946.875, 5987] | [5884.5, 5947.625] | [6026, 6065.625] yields -0.2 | 1.03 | 1.03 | 1.02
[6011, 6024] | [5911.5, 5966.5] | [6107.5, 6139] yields -0.1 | 1.04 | 1.04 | 1.02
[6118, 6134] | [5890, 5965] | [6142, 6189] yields -0.6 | 1.03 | 1.02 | 0.972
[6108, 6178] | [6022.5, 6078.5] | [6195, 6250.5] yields 0.8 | 1.03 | 0.995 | 0.983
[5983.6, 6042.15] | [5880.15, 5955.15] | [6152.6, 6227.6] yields -1.1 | 1.04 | 1.04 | 0.984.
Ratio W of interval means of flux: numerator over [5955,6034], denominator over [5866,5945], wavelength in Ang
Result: 0.99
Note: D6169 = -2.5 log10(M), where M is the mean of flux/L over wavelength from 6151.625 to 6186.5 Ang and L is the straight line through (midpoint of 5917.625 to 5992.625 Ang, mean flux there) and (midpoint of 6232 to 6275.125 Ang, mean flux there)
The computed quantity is 0.02 mag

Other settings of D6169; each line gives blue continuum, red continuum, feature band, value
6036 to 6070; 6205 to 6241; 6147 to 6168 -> 0.03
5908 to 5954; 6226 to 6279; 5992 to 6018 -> -0.03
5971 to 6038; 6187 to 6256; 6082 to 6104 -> -0.02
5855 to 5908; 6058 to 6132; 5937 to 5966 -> 0.02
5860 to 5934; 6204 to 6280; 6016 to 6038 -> -0.01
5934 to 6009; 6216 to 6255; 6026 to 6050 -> -0.01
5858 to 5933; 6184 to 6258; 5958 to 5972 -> 0.00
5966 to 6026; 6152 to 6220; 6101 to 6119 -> -0.03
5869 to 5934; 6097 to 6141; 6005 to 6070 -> 0.00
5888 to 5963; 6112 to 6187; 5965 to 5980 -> -0.02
